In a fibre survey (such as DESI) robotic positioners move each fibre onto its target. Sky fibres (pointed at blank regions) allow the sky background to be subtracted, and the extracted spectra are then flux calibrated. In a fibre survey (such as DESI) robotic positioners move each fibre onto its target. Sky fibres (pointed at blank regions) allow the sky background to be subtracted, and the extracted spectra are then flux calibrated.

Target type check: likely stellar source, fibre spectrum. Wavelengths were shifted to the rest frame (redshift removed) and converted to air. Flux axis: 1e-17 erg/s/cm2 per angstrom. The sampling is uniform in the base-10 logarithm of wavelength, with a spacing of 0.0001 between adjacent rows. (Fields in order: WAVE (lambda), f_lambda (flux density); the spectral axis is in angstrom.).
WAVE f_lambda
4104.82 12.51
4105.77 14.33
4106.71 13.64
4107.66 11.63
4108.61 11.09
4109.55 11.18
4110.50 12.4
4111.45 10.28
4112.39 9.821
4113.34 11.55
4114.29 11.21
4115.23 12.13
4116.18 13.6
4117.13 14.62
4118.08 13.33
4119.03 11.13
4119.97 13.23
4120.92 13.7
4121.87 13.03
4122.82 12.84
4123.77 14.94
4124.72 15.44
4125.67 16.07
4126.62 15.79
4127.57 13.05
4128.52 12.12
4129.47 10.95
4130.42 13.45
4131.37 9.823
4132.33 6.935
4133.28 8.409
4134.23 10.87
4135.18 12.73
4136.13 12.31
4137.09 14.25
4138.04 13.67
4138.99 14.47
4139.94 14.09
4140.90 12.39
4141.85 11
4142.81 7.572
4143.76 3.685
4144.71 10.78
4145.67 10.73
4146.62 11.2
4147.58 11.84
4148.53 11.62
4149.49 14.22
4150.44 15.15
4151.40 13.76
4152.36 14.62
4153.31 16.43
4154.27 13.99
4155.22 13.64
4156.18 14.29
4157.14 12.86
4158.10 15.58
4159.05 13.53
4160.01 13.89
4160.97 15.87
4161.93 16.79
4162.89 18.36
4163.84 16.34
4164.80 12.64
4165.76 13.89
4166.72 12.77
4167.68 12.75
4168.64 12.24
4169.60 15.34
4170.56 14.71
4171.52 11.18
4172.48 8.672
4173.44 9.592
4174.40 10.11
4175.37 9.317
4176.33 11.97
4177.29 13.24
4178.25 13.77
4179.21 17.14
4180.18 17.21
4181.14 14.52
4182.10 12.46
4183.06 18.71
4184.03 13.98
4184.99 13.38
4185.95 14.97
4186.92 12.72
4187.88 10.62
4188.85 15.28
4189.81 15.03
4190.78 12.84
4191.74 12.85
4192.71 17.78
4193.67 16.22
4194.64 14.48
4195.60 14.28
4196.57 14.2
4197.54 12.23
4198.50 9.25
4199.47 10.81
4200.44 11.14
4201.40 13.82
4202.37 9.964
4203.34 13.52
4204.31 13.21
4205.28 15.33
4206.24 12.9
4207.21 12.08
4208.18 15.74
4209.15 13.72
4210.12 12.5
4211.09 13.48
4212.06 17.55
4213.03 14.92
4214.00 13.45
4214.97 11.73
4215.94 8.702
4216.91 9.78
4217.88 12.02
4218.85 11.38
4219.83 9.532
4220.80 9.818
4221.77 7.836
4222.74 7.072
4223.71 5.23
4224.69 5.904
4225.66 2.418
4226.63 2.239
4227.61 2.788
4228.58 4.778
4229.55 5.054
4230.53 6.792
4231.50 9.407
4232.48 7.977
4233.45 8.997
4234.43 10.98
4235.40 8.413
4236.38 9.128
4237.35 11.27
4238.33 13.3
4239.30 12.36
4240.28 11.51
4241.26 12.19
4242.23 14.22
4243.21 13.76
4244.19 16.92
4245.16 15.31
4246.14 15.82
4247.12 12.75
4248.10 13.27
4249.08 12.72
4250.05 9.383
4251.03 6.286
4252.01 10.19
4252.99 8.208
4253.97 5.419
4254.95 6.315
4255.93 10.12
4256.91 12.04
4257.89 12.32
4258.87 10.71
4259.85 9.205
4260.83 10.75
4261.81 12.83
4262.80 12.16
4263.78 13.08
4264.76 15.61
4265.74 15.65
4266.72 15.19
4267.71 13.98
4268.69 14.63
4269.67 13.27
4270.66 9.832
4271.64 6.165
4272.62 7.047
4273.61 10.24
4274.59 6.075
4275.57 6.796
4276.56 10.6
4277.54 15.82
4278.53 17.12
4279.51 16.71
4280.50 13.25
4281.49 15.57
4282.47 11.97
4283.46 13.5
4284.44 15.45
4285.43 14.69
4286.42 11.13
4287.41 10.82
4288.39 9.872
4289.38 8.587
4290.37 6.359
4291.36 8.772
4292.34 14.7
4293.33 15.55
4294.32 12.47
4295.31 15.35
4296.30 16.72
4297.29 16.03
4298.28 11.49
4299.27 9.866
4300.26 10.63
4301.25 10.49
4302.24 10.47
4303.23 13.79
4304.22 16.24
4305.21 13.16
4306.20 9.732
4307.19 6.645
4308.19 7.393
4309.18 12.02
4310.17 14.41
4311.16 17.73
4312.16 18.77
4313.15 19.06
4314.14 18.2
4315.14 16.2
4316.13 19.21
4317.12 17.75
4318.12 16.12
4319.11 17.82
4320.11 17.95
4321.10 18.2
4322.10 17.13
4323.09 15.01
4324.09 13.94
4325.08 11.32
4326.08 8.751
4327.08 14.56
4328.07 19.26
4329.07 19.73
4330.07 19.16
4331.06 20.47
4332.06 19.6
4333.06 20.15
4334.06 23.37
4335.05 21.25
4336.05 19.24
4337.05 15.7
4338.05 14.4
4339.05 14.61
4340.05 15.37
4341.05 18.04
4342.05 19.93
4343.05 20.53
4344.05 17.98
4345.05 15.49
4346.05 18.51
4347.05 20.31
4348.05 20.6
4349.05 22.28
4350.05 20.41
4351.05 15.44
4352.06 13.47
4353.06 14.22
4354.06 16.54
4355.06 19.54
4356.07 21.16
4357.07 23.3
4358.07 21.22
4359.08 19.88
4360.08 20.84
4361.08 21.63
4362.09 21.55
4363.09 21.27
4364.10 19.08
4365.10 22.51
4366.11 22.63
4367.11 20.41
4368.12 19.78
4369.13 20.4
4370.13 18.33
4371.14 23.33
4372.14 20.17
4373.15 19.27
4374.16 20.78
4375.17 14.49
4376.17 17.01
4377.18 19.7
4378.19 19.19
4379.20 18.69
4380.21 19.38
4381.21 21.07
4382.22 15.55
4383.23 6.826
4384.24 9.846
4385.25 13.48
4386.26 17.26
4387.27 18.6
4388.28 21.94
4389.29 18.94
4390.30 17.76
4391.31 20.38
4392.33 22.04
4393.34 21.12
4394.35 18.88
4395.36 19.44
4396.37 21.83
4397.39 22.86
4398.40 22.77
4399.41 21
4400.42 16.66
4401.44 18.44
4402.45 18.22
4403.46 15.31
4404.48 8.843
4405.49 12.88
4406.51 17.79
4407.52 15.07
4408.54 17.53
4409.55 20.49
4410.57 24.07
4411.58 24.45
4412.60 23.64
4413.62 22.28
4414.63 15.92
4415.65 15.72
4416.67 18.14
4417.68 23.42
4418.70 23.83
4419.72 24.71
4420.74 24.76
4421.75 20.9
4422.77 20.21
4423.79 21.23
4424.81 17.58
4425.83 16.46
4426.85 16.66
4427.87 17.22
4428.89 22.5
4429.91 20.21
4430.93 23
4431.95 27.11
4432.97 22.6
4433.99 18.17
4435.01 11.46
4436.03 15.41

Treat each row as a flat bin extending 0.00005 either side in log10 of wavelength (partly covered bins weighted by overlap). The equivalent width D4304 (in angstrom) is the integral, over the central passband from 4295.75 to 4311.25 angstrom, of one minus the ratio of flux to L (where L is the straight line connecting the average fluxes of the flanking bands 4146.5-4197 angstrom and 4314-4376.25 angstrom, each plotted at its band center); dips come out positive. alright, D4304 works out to 4.67 angstrom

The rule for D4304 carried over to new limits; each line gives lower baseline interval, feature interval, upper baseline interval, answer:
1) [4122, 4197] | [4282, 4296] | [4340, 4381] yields 4.13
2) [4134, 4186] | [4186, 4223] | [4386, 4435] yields 4.29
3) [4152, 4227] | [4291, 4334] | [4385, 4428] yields 3.94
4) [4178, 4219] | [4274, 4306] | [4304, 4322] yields 5.44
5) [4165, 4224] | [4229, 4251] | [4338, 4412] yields 4.60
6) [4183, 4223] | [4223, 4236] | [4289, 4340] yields 6.91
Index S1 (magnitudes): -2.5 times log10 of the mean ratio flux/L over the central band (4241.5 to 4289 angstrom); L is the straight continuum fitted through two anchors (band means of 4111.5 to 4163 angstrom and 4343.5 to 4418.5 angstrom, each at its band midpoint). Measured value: 0.317 mag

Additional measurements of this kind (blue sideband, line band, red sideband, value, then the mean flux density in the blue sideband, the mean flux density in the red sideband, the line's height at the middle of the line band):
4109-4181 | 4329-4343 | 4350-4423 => -0.05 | 12.8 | 19.2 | 17.8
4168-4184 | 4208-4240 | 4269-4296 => 0.30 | 13.2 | 11.8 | 12.6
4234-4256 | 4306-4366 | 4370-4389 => -0.13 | 11.3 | 17.6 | 15.6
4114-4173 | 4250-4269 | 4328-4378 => 0.42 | 12.9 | 19.3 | 16.5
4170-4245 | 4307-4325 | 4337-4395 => 0.05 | 11.7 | 18.7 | 16.5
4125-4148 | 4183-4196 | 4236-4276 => -0.24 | 11.6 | 11.4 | 11.5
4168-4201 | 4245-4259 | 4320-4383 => 0.41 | 13.3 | 18.6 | 15.4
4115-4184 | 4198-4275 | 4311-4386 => 0.38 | 13.1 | 18.2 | 15.3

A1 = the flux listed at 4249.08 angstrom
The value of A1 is 12.72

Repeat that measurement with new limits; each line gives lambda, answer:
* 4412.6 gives 23.64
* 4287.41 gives 10.82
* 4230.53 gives 6.792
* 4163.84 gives 16.34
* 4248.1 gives 13.27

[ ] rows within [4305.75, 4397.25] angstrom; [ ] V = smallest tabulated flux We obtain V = 6.645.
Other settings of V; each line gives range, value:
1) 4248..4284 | 5.419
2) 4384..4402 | 9.846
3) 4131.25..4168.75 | 3.685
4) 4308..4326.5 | 7.393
